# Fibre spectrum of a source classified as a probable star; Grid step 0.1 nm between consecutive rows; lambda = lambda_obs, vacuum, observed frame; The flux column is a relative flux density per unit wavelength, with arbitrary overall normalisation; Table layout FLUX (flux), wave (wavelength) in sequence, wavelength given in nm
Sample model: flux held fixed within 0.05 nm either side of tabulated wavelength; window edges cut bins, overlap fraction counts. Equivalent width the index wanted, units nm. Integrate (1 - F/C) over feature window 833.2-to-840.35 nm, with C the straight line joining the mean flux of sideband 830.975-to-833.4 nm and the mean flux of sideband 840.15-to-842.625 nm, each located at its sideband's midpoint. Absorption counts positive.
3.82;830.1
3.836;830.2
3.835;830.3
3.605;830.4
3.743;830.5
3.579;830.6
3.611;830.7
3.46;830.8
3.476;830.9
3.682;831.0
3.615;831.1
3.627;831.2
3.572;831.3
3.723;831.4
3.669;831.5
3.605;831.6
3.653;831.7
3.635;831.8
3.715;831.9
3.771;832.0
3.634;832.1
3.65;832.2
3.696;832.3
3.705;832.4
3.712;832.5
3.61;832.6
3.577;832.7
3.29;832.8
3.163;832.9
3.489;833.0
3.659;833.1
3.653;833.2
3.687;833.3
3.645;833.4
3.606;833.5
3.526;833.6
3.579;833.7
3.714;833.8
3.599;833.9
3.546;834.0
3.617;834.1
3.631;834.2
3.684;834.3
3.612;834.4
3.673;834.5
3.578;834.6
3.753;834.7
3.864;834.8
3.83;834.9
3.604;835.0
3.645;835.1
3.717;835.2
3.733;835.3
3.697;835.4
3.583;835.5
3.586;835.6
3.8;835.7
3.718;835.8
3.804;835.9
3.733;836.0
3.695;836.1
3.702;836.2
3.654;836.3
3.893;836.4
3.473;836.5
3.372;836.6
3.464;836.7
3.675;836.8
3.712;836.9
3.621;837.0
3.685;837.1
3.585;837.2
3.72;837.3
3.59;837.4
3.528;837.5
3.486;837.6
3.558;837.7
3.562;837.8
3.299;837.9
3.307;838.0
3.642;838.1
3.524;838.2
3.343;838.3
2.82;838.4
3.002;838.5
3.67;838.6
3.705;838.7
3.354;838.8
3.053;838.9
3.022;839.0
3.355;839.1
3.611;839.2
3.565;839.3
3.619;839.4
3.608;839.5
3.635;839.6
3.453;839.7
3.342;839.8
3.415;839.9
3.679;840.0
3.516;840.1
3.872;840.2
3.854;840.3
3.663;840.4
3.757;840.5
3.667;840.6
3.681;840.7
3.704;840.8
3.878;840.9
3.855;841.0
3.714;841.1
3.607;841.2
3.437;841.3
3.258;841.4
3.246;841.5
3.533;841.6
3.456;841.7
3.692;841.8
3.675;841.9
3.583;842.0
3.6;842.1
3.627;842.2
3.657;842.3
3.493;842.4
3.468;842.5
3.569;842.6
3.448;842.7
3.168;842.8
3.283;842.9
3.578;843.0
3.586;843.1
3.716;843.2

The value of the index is 0.08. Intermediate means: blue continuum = 3.62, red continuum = 3.62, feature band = 3.58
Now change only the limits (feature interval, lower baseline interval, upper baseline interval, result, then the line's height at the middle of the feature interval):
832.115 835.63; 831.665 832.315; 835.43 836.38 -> 0.061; 3.69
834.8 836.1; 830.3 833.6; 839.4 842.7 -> -0.037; 3.61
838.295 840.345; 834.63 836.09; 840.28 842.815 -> 0.103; 3.64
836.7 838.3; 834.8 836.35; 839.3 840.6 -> 0.048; 3.67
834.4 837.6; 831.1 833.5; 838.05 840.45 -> -0.113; 3.54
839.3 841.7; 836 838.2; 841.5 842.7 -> -0.025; 3.57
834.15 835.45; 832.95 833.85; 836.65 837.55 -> -0.027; 3.62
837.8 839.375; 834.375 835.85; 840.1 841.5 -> 0.135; 3.68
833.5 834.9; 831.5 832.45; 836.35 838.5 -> -0.018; 3.6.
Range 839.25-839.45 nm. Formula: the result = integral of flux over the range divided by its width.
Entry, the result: 3.59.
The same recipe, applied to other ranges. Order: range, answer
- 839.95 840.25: 3.69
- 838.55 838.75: 3.69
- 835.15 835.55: 3.68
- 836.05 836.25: 3.7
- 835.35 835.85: 3.68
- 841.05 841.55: 3.45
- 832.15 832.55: 3.69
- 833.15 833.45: 3.66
